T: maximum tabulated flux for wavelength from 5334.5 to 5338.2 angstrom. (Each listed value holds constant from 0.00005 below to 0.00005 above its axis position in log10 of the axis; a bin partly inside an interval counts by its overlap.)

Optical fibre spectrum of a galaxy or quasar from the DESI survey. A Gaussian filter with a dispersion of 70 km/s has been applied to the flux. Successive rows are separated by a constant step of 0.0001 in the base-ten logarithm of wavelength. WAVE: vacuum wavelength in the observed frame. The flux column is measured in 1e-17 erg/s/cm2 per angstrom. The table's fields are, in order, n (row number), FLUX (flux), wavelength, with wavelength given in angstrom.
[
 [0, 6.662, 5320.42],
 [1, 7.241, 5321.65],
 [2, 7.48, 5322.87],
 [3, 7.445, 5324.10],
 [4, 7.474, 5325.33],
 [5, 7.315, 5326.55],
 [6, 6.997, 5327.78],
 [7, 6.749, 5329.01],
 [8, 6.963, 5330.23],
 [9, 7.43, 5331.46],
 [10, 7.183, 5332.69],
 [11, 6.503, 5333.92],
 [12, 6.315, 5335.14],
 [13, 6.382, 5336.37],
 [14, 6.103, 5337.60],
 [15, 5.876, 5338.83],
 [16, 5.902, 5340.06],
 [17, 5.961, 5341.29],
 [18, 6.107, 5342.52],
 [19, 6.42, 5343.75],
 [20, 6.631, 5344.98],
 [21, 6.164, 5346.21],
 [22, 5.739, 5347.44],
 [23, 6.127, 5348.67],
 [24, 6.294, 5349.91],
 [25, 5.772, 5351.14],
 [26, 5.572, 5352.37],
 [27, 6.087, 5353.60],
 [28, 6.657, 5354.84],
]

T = 6.382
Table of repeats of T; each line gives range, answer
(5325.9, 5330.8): 7.315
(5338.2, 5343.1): 6.107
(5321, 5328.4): 7.48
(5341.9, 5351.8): 6.631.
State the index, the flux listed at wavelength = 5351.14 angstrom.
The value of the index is 5.772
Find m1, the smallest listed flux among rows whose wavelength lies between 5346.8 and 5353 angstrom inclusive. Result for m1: 5.572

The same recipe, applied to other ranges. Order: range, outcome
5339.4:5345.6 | 5.902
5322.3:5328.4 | 6.997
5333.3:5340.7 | 5.876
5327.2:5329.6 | 6.749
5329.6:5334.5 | 6.503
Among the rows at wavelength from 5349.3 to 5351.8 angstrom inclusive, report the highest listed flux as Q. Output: 6.294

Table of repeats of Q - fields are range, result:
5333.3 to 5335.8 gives 6.503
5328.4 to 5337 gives 7.43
